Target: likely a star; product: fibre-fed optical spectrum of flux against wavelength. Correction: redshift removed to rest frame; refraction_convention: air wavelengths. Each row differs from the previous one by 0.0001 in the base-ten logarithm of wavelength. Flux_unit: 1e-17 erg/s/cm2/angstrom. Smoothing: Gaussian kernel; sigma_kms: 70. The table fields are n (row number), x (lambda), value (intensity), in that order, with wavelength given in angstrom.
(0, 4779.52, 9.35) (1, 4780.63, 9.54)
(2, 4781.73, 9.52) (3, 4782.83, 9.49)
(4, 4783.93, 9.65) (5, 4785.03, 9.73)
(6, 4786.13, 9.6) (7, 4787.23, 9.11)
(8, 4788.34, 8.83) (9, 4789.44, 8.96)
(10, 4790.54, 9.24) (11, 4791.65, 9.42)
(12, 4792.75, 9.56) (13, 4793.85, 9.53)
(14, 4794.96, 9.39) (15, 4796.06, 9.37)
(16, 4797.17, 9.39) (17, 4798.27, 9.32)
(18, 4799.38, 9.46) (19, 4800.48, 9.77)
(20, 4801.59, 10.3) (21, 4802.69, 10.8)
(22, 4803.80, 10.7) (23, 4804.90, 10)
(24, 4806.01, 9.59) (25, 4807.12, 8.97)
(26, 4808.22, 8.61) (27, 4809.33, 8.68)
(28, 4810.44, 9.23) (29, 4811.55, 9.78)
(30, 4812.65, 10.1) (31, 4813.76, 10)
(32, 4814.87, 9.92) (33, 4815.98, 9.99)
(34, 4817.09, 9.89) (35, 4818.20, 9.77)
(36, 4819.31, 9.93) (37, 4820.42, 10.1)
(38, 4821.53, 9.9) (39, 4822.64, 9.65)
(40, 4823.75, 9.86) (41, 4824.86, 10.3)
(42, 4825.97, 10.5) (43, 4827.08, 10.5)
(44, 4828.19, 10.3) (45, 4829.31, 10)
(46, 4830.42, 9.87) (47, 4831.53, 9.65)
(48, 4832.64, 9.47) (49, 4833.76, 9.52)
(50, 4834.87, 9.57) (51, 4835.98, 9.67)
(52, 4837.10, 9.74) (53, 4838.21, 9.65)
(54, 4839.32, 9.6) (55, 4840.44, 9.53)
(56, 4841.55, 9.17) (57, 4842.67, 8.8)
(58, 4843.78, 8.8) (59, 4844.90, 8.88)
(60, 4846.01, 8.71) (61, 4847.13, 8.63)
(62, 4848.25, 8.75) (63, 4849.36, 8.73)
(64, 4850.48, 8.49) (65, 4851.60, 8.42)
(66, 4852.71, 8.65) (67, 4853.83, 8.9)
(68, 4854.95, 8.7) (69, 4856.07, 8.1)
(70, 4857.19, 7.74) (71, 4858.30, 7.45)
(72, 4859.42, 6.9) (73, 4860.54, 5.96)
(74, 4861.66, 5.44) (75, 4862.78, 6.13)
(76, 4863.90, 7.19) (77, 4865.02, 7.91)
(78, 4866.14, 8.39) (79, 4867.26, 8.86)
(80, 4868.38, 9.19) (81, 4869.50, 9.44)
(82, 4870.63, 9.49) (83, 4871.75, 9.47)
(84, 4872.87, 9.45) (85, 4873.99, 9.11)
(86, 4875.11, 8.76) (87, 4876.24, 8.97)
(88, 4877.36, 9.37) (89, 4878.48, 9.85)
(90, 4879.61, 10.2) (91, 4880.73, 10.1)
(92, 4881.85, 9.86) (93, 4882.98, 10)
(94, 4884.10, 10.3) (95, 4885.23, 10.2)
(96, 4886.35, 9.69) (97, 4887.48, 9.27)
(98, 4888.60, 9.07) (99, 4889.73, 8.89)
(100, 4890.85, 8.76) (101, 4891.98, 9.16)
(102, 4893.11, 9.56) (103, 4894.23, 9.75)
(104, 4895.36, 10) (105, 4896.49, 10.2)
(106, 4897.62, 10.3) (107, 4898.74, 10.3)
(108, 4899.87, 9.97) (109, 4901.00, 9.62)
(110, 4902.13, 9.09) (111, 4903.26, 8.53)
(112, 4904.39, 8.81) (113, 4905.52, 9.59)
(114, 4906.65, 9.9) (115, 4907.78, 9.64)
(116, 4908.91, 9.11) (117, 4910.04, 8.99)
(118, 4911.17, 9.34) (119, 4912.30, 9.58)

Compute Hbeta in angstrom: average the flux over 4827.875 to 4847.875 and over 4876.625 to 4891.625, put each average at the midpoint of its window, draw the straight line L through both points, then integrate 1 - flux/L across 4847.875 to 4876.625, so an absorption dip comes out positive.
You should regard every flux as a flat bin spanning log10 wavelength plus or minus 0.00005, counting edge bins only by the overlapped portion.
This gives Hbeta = 3.9 angstrom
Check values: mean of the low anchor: 9.4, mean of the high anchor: 9.65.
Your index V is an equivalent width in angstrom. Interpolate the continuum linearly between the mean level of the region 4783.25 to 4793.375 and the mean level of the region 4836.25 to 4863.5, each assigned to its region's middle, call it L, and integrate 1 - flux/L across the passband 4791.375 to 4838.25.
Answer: -4.5 angstrom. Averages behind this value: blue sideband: 9.35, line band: 9.77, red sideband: 8.33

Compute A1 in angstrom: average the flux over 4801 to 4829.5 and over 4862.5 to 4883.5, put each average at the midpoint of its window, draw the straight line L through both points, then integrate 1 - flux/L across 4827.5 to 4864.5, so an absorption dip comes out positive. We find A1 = 3.2 angstrom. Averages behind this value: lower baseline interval 9.9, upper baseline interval 9.08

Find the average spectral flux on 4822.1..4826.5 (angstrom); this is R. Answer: 10.1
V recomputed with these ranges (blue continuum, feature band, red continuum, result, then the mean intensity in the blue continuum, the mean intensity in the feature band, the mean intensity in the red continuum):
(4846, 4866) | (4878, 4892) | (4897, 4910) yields -1.30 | 7.81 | 9.66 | 9.51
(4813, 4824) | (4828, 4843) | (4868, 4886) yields 0.33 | 9.9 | 9.6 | 9.61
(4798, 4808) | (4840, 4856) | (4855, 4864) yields -2.61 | 9.86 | 8.77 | 6.95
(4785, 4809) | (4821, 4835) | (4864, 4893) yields -0.74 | 9.52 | 9.94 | 9.32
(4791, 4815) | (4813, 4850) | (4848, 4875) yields -2.80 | 9.62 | 9.61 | 8.21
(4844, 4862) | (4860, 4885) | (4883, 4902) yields 0.24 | 8.07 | 8.81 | 9.69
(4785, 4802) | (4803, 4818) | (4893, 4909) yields -0.35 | 9.42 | 9.67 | 9.64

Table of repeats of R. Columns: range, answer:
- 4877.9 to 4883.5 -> 10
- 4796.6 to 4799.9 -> 9.37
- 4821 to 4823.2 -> 9.78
